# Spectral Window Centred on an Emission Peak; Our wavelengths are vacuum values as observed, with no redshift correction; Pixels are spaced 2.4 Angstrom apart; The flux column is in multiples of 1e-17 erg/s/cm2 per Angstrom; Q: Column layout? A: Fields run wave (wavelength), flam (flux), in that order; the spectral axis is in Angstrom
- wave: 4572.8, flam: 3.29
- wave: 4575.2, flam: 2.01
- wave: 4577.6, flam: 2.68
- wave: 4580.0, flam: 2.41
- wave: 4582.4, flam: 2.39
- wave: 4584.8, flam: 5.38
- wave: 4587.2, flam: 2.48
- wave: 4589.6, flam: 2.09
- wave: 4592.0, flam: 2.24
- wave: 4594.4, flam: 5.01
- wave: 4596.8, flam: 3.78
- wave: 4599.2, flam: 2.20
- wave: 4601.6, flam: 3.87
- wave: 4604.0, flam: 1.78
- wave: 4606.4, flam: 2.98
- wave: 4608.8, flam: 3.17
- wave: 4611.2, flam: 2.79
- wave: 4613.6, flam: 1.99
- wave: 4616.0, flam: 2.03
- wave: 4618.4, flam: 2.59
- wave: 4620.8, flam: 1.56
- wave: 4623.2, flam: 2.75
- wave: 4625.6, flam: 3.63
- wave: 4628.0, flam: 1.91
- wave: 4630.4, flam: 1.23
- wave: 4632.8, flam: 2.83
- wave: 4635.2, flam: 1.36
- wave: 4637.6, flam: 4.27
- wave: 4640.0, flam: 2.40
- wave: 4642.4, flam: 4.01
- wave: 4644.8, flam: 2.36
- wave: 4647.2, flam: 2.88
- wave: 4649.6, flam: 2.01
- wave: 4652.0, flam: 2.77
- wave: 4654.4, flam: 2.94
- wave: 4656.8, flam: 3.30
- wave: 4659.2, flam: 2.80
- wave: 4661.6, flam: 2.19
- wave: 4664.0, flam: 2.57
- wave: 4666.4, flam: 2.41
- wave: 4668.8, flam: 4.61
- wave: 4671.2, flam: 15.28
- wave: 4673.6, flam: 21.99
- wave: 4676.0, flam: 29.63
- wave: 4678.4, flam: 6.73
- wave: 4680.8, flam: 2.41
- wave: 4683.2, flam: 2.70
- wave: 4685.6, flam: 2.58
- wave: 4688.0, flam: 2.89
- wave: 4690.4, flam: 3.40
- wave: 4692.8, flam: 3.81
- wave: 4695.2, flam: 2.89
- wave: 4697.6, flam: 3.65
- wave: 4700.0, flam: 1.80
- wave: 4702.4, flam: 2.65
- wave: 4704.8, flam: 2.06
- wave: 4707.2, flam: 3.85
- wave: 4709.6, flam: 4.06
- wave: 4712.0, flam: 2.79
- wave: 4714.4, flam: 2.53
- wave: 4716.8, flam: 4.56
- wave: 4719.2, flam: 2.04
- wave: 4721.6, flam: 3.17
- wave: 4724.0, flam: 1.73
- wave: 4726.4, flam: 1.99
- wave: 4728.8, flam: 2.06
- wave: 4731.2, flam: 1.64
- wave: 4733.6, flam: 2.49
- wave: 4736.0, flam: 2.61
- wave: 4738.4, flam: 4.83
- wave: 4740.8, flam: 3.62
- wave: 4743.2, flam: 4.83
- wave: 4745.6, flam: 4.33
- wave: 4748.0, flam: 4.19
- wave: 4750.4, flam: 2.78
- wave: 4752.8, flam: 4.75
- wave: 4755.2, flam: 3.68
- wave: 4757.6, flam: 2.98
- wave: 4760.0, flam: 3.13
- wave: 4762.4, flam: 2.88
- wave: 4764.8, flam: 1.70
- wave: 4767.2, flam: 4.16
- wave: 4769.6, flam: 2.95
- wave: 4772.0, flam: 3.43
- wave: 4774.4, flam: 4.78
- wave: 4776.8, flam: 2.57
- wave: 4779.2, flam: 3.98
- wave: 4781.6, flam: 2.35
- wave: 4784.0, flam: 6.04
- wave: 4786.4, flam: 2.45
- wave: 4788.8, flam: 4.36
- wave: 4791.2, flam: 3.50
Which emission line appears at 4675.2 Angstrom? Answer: [O II]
